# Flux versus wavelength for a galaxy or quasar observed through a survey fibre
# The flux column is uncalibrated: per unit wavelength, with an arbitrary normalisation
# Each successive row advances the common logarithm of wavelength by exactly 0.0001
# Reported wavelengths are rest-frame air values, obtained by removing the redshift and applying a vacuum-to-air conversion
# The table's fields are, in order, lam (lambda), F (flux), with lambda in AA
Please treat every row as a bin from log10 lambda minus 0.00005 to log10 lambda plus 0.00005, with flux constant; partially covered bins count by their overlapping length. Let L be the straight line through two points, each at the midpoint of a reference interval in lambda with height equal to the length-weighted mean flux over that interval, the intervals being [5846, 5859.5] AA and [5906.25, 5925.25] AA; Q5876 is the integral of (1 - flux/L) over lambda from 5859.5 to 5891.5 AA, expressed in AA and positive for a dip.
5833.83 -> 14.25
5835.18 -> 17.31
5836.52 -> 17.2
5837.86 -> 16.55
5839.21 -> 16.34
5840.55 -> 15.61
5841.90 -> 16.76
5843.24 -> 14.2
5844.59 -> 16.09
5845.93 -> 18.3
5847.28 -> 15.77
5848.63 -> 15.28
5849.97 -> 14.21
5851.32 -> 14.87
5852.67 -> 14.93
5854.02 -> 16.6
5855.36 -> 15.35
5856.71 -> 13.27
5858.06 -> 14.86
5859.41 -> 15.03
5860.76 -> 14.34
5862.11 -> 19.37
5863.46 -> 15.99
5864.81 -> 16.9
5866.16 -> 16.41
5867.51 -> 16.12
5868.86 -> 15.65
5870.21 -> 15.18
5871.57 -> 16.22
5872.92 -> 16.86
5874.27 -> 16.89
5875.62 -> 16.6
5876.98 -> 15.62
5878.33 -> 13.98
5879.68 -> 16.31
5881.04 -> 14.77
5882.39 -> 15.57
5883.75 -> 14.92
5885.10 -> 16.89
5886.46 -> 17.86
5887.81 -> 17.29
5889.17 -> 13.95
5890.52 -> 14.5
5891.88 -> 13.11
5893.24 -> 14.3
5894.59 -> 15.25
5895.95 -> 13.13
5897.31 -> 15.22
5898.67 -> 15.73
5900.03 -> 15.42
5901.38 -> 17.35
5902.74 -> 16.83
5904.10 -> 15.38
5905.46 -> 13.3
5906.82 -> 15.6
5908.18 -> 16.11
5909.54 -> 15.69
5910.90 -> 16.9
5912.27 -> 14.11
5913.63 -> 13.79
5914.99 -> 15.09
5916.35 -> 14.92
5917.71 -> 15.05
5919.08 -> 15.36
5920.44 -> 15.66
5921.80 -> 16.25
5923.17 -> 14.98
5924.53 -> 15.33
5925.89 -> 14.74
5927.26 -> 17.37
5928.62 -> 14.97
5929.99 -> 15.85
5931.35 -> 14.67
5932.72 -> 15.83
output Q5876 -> -1.6 AA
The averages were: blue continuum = 15.2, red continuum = 15.3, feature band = 16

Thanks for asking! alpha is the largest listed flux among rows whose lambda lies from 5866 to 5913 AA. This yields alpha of 17.86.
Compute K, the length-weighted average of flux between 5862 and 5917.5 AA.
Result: 15.6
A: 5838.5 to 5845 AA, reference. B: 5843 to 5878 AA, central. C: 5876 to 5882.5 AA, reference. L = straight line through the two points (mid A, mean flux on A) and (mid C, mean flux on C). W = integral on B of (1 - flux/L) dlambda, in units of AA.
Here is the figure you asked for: -0.63 AA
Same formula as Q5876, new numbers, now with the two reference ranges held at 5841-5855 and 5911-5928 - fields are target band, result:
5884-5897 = 0.3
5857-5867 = -0.3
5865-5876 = -0.5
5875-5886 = -0.1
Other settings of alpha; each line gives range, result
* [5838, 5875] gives 19.37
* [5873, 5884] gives 16.89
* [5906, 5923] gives 16.9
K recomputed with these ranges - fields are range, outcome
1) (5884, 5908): 15.4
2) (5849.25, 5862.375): 15.2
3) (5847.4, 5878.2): 15.7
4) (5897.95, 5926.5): 15.4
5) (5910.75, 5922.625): 15.1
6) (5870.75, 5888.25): 16.1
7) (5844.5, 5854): 15.7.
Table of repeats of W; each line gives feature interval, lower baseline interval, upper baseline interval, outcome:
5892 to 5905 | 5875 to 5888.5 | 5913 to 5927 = 0.3 AA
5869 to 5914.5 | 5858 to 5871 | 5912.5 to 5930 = 0.6 AA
